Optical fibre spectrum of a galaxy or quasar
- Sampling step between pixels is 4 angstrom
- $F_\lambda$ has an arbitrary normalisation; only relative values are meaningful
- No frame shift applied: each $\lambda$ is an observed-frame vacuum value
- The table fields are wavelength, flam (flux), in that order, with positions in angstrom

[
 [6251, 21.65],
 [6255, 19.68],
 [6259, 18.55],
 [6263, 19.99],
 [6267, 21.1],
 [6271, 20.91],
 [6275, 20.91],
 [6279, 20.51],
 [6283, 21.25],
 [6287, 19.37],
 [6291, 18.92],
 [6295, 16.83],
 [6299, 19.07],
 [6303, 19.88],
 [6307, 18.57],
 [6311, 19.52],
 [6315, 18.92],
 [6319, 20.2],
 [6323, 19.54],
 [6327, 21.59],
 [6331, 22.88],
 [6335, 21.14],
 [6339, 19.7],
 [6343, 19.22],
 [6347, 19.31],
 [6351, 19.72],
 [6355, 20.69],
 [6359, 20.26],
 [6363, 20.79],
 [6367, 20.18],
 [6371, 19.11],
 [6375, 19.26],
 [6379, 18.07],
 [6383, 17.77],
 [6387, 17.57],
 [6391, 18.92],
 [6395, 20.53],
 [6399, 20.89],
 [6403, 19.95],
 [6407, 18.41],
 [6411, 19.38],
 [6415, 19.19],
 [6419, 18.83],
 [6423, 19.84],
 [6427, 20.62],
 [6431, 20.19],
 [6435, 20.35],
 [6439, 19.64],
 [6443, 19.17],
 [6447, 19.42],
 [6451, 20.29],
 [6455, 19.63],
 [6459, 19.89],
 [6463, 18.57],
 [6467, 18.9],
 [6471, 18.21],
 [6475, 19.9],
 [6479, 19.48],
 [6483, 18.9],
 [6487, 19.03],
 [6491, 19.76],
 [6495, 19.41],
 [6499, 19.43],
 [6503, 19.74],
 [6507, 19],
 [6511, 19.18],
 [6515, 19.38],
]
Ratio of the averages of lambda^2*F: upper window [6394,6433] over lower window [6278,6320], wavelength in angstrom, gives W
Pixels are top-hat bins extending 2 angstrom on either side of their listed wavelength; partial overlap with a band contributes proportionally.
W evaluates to 1.1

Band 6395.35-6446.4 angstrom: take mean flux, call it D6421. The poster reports 19.7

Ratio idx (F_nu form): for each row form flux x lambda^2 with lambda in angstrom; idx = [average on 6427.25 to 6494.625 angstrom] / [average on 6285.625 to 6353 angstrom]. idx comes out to 1.04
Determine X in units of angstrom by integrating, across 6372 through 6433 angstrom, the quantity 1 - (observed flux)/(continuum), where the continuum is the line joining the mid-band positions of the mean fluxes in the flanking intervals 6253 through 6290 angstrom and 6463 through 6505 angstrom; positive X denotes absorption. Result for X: 1.0 angstrom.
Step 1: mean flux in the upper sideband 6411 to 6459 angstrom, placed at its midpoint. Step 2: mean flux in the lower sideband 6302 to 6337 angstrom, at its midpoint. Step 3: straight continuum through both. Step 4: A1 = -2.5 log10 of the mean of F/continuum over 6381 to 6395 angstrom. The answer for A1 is 0.09 mag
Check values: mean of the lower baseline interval 20.3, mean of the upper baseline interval 19.7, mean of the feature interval 18.4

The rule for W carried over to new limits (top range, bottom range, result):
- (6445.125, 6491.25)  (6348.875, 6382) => 1.01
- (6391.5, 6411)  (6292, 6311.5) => 1.09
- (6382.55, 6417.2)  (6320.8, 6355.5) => 0.96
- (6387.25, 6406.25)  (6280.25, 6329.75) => 1.04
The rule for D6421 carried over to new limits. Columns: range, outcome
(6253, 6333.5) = 19.9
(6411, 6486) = 19.5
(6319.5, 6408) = 19.8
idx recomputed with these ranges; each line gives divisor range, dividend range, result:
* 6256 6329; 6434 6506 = 1.04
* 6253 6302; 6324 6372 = 1.06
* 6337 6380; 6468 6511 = 1.02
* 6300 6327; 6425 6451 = 1.06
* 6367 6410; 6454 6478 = 1.03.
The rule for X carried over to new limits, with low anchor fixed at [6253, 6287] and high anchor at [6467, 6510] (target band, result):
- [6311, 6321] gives 0.3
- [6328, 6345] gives -0.7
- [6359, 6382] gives 0.4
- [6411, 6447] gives -0.3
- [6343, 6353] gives 0.2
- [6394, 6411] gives -0.1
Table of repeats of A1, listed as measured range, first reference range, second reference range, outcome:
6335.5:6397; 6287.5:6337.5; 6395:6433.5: 0.017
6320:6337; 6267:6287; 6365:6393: -0.080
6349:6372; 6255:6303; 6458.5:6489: -0.038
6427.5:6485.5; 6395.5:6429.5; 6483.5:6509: 0.001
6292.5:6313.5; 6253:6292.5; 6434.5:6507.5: 0.069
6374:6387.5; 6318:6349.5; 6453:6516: 0.110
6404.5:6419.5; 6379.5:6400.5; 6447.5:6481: 0.007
